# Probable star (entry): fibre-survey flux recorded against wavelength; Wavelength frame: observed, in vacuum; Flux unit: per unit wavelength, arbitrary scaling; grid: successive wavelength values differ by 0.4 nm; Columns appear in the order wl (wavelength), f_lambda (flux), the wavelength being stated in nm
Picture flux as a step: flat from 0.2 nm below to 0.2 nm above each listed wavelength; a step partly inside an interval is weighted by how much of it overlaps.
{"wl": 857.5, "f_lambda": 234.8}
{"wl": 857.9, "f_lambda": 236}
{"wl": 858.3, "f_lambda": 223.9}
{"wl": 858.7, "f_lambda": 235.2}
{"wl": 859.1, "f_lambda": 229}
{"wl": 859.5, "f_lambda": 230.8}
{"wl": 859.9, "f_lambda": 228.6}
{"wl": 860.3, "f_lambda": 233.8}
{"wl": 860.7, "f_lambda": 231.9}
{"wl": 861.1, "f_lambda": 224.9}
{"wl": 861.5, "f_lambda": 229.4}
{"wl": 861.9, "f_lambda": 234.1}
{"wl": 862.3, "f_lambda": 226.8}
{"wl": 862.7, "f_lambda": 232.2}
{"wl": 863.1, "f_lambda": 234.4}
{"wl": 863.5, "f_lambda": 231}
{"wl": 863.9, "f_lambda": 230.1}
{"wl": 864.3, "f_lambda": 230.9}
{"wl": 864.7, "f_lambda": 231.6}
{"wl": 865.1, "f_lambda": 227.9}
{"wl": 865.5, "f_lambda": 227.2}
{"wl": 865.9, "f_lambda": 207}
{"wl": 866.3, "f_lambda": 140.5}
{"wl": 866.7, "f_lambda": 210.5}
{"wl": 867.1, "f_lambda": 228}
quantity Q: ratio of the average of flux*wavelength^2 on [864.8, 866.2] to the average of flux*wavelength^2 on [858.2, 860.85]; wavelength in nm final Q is 0.95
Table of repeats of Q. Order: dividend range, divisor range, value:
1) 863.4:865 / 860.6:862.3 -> 1.01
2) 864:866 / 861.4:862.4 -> 0.99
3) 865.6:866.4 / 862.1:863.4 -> 0.80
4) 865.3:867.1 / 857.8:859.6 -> 0.88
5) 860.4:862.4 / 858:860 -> 1.01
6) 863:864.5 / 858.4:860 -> 1.01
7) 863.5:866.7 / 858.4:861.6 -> 0.94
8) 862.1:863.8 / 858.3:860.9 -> 1.01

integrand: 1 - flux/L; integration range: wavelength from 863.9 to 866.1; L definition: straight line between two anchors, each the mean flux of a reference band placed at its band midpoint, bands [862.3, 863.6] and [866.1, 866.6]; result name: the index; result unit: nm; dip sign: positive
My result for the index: -0.48 nm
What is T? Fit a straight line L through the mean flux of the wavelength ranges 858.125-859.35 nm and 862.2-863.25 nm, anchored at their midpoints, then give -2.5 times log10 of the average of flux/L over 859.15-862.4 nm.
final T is 0.00 mag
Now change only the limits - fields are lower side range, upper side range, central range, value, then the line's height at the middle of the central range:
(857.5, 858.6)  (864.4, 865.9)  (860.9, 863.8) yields -0.01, 228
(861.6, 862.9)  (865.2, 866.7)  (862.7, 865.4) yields -0.08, 214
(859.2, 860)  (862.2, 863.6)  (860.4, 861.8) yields 0.00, 231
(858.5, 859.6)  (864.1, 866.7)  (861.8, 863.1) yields -0.05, 221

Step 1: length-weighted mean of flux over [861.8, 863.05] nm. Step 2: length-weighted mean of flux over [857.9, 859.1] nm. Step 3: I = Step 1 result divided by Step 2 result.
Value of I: 1.0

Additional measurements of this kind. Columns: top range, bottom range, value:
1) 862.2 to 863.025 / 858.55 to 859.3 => 0.99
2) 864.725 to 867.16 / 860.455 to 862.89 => 0.90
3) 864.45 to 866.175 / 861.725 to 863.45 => 0.95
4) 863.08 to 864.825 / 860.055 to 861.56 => 1.01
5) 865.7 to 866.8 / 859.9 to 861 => 0.79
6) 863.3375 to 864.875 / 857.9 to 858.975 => 1.00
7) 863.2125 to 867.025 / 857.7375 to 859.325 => 0.94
